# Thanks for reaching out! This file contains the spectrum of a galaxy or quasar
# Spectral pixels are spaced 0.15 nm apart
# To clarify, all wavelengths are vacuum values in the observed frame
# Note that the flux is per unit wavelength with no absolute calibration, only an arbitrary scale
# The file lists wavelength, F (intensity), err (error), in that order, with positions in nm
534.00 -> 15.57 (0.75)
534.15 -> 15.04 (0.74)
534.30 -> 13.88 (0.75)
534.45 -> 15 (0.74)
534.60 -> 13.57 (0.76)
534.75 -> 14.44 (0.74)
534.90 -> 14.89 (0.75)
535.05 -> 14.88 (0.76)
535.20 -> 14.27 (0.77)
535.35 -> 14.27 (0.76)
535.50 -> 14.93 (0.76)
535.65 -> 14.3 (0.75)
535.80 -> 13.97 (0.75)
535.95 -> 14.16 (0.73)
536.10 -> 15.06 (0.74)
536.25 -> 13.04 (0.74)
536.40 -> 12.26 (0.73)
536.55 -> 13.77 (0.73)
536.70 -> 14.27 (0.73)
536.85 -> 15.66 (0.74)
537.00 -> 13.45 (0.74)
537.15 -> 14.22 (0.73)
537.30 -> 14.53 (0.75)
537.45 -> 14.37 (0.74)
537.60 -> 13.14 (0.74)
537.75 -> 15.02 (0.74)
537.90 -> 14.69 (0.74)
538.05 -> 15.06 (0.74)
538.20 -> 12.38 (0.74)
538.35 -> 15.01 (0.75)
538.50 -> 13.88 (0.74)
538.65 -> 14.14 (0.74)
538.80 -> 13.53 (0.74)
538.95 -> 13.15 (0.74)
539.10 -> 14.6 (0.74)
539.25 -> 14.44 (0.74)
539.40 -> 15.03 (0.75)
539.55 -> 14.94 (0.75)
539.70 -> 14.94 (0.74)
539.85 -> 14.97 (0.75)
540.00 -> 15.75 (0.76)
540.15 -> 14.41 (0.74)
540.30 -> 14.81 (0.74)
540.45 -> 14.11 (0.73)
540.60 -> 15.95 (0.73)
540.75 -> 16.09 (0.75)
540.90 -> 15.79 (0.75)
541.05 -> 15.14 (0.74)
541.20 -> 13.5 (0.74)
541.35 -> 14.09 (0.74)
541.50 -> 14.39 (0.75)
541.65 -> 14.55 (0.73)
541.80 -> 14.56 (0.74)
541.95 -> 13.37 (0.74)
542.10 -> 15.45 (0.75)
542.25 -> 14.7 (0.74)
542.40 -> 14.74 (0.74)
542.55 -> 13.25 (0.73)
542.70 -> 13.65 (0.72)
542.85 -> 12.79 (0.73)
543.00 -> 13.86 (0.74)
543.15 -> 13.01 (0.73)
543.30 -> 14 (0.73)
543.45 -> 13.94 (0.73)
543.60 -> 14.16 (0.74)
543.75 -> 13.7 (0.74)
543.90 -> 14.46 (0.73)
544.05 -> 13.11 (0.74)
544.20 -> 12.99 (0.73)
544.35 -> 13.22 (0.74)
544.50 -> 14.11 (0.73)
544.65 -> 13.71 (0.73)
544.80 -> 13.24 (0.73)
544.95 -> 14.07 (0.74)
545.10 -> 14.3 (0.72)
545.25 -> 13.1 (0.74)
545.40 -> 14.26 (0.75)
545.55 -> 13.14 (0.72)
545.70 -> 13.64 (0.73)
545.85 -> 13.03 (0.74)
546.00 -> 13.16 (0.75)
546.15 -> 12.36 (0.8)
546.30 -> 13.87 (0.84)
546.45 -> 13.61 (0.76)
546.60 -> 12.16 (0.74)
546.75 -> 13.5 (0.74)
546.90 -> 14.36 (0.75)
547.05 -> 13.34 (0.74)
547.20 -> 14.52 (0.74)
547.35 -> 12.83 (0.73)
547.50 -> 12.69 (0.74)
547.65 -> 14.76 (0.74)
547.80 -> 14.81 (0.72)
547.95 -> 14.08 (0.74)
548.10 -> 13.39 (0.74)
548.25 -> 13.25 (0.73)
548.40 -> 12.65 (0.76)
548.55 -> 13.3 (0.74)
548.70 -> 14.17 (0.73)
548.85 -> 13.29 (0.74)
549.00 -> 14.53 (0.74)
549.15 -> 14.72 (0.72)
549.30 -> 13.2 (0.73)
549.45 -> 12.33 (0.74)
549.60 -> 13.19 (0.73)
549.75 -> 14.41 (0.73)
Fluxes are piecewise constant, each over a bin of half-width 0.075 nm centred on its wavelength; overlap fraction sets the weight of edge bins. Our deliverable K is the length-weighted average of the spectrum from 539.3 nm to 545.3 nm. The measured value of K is 14.3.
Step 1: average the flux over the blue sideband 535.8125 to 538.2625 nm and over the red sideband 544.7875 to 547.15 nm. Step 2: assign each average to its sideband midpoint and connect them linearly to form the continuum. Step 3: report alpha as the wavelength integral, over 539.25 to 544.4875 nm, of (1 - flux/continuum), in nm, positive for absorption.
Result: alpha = -0.22 nm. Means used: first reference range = 14.1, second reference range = 13.5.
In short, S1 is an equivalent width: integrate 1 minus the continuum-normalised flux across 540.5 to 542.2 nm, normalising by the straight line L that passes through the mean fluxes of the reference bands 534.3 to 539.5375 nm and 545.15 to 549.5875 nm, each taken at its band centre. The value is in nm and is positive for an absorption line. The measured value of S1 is -0.11 nm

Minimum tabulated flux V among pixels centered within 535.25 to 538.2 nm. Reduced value 12.26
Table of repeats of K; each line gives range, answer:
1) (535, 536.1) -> 14.4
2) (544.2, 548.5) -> 13.5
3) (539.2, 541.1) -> 15.1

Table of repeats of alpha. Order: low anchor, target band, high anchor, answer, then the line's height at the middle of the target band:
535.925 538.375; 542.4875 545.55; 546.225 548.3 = 0.037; 13.8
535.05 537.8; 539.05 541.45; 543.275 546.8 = -0.178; 13.9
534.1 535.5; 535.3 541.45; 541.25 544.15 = -0.069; 14.3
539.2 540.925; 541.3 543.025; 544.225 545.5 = 0.043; 14.5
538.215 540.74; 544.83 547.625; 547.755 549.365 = 0.100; 14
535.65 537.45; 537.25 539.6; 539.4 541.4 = 0.044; 14.5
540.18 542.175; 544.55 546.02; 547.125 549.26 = 0.061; 14.2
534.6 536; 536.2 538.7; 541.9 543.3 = 0.034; 14.3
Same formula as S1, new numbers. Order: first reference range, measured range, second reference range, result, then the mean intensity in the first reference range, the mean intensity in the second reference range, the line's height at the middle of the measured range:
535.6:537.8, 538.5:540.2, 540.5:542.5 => -0.01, 14.1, 14.8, 14.5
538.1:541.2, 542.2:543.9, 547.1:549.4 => 0.05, 14.6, 13.7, 14.3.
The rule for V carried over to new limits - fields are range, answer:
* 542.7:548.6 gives 12.16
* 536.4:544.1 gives 12.38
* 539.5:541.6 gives 13.5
